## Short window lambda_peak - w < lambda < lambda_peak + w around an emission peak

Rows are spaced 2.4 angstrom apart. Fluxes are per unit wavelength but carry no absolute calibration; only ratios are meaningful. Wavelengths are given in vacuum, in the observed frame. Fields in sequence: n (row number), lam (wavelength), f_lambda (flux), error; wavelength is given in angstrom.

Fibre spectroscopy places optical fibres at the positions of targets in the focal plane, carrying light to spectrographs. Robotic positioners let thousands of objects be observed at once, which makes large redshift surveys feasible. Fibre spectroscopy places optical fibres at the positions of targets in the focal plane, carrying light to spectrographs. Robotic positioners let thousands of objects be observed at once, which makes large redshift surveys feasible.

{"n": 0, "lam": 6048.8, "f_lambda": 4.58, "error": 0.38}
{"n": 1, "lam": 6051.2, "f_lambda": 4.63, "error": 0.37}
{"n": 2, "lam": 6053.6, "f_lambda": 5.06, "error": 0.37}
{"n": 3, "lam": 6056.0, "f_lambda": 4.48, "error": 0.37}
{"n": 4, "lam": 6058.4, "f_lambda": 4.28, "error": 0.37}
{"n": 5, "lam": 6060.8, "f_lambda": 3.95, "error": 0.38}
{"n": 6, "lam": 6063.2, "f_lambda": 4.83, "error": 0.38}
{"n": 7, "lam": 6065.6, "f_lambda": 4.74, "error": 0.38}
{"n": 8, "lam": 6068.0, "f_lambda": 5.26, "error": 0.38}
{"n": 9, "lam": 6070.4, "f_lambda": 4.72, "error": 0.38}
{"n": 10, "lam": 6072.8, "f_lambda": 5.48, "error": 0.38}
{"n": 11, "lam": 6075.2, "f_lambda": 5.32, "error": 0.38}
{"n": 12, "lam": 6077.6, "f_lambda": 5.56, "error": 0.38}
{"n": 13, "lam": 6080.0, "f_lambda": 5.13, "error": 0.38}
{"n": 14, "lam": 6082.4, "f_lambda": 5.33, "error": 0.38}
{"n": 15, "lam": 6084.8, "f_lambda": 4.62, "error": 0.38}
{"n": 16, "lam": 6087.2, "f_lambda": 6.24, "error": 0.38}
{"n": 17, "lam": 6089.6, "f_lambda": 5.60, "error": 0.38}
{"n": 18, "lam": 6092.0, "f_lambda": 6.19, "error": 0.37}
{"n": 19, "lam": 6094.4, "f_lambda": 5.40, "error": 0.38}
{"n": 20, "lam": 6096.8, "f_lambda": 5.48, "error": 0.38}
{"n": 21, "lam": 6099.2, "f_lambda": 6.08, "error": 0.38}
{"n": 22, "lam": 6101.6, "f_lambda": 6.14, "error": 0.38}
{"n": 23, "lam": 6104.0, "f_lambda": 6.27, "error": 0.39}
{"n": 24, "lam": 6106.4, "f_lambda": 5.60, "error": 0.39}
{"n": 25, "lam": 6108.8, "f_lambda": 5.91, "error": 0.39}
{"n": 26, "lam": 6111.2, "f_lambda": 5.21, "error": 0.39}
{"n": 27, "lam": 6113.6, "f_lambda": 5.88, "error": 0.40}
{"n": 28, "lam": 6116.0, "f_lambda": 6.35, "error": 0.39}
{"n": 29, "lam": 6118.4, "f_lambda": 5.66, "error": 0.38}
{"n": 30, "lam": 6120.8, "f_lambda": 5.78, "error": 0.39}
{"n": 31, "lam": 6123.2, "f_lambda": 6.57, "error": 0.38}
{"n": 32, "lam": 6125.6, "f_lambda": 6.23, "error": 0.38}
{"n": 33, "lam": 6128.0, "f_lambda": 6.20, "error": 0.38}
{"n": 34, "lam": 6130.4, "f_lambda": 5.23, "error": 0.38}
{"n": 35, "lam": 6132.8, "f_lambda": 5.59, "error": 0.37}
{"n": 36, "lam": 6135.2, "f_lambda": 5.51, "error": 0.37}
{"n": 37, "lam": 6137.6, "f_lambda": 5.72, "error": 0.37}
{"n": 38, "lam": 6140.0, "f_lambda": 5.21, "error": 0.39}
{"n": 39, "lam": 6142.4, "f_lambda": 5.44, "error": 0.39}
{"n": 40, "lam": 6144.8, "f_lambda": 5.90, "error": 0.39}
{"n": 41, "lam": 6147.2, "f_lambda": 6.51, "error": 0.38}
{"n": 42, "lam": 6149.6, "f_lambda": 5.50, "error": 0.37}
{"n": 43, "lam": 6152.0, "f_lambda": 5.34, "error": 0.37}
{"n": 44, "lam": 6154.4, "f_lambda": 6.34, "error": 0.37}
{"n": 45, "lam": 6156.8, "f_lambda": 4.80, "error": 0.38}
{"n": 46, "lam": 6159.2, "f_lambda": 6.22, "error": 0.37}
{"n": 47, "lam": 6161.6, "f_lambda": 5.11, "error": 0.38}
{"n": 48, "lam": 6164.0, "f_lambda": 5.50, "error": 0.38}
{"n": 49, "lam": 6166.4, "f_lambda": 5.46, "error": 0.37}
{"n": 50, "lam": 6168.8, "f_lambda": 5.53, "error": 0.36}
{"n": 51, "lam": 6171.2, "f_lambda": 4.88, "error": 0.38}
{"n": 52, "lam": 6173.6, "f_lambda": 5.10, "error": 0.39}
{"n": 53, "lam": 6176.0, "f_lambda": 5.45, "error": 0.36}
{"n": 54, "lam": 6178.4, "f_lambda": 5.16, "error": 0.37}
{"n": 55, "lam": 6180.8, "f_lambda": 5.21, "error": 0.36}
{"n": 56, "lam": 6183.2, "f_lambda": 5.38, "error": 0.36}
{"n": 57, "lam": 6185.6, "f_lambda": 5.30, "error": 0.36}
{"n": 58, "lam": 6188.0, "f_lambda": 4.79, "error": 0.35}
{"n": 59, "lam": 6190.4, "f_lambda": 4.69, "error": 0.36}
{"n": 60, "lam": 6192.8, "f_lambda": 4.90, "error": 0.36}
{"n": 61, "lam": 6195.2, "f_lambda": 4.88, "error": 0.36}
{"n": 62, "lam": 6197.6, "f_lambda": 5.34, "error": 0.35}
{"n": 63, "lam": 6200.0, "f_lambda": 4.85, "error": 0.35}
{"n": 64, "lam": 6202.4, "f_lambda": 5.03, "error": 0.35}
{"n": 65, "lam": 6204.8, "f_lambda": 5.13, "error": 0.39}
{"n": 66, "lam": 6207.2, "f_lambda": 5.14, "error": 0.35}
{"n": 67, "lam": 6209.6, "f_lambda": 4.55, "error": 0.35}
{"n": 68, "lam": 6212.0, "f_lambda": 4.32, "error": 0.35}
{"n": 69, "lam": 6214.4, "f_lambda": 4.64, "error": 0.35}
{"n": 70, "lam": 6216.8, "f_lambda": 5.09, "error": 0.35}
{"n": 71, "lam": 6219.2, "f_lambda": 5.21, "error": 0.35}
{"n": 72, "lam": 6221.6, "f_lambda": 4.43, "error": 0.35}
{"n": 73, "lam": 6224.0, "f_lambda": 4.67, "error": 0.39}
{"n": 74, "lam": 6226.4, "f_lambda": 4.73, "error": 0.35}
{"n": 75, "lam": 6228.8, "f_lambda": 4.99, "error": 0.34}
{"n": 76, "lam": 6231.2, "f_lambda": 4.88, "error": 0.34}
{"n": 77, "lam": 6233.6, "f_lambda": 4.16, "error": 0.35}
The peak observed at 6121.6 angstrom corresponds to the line Mg II 2798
